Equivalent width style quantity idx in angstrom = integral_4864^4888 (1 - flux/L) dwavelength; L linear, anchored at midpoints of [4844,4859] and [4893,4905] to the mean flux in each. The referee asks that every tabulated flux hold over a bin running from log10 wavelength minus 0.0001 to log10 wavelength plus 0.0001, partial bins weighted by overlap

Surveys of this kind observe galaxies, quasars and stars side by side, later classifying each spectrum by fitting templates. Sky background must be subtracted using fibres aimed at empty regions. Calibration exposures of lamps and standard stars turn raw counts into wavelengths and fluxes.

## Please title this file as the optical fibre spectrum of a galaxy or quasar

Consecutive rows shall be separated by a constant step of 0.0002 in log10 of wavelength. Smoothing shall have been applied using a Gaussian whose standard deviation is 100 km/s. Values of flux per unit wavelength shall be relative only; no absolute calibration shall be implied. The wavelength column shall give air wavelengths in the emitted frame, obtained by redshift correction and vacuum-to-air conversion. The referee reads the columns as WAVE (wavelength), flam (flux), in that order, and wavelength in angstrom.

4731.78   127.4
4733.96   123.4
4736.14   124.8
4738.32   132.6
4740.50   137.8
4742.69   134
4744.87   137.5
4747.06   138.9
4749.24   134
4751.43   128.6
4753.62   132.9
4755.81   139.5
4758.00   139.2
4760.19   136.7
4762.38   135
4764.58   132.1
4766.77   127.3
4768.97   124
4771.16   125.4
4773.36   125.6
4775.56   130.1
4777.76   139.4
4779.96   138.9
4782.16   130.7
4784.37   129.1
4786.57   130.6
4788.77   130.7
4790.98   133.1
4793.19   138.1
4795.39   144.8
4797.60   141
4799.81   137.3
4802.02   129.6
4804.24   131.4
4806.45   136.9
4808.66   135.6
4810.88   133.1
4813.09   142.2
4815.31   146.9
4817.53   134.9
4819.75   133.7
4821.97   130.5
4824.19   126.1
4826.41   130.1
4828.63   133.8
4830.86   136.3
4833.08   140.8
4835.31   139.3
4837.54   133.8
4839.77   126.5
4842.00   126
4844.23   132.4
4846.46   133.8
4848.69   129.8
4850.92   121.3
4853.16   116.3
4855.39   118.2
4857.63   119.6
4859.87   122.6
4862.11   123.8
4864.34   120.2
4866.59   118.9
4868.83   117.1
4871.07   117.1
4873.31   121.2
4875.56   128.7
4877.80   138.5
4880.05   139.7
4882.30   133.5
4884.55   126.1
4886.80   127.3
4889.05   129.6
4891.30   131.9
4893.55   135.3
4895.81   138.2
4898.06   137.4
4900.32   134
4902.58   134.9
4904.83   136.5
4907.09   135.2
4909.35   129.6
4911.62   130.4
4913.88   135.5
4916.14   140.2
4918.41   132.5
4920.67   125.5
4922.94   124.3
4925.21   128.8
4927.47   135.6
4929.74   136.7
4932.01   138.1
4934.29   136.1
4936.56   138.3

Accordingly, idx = 0.7 angstrom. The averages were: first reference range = 124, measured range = 126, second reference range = 136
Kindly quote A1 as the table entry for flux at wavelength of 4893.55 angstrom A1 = 135.3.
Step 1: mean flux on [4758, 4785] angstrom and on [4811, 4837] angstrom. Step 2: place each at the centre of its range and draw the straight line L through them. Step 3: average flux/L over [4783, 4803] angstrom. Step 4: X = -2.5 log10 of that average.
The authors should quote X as -0.013 mag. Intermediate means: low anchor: 132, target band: 135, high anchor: 136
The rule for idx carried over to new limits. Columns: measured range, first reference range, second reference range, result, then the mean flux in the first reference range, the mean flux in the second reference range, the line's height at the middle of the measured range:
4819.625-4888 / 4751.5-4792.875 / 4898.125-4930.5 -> 2.52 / 132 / 133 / 133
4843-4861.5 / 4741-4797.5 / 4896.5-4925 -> 1.25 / 134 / 133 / 133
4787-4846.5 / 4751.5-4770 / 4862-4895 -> -1.96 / 133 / 127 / 130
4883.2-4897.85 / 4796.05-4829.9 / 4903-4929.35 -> 0.14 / 135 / 132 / 133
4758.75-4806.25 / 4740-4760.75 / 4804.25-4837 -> 0.94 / 136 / 136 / 136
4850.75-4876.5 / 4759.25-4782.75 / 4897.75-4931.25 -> 2.36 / 131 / 133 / 132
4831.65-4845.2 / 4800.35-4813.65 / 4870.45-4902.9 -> 0.03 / 135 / 132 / 133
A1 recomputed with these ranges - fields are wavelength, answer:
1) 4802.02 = 129.6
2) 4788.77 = 130.7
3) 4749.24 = 134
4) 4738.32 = 132.6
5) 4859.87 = 122.6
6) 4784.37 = 129.1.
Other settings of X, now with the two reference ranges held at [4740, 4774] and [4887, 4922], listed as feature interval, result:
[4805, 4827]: -0.01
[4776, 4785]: -0.01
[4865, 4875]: 0.12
